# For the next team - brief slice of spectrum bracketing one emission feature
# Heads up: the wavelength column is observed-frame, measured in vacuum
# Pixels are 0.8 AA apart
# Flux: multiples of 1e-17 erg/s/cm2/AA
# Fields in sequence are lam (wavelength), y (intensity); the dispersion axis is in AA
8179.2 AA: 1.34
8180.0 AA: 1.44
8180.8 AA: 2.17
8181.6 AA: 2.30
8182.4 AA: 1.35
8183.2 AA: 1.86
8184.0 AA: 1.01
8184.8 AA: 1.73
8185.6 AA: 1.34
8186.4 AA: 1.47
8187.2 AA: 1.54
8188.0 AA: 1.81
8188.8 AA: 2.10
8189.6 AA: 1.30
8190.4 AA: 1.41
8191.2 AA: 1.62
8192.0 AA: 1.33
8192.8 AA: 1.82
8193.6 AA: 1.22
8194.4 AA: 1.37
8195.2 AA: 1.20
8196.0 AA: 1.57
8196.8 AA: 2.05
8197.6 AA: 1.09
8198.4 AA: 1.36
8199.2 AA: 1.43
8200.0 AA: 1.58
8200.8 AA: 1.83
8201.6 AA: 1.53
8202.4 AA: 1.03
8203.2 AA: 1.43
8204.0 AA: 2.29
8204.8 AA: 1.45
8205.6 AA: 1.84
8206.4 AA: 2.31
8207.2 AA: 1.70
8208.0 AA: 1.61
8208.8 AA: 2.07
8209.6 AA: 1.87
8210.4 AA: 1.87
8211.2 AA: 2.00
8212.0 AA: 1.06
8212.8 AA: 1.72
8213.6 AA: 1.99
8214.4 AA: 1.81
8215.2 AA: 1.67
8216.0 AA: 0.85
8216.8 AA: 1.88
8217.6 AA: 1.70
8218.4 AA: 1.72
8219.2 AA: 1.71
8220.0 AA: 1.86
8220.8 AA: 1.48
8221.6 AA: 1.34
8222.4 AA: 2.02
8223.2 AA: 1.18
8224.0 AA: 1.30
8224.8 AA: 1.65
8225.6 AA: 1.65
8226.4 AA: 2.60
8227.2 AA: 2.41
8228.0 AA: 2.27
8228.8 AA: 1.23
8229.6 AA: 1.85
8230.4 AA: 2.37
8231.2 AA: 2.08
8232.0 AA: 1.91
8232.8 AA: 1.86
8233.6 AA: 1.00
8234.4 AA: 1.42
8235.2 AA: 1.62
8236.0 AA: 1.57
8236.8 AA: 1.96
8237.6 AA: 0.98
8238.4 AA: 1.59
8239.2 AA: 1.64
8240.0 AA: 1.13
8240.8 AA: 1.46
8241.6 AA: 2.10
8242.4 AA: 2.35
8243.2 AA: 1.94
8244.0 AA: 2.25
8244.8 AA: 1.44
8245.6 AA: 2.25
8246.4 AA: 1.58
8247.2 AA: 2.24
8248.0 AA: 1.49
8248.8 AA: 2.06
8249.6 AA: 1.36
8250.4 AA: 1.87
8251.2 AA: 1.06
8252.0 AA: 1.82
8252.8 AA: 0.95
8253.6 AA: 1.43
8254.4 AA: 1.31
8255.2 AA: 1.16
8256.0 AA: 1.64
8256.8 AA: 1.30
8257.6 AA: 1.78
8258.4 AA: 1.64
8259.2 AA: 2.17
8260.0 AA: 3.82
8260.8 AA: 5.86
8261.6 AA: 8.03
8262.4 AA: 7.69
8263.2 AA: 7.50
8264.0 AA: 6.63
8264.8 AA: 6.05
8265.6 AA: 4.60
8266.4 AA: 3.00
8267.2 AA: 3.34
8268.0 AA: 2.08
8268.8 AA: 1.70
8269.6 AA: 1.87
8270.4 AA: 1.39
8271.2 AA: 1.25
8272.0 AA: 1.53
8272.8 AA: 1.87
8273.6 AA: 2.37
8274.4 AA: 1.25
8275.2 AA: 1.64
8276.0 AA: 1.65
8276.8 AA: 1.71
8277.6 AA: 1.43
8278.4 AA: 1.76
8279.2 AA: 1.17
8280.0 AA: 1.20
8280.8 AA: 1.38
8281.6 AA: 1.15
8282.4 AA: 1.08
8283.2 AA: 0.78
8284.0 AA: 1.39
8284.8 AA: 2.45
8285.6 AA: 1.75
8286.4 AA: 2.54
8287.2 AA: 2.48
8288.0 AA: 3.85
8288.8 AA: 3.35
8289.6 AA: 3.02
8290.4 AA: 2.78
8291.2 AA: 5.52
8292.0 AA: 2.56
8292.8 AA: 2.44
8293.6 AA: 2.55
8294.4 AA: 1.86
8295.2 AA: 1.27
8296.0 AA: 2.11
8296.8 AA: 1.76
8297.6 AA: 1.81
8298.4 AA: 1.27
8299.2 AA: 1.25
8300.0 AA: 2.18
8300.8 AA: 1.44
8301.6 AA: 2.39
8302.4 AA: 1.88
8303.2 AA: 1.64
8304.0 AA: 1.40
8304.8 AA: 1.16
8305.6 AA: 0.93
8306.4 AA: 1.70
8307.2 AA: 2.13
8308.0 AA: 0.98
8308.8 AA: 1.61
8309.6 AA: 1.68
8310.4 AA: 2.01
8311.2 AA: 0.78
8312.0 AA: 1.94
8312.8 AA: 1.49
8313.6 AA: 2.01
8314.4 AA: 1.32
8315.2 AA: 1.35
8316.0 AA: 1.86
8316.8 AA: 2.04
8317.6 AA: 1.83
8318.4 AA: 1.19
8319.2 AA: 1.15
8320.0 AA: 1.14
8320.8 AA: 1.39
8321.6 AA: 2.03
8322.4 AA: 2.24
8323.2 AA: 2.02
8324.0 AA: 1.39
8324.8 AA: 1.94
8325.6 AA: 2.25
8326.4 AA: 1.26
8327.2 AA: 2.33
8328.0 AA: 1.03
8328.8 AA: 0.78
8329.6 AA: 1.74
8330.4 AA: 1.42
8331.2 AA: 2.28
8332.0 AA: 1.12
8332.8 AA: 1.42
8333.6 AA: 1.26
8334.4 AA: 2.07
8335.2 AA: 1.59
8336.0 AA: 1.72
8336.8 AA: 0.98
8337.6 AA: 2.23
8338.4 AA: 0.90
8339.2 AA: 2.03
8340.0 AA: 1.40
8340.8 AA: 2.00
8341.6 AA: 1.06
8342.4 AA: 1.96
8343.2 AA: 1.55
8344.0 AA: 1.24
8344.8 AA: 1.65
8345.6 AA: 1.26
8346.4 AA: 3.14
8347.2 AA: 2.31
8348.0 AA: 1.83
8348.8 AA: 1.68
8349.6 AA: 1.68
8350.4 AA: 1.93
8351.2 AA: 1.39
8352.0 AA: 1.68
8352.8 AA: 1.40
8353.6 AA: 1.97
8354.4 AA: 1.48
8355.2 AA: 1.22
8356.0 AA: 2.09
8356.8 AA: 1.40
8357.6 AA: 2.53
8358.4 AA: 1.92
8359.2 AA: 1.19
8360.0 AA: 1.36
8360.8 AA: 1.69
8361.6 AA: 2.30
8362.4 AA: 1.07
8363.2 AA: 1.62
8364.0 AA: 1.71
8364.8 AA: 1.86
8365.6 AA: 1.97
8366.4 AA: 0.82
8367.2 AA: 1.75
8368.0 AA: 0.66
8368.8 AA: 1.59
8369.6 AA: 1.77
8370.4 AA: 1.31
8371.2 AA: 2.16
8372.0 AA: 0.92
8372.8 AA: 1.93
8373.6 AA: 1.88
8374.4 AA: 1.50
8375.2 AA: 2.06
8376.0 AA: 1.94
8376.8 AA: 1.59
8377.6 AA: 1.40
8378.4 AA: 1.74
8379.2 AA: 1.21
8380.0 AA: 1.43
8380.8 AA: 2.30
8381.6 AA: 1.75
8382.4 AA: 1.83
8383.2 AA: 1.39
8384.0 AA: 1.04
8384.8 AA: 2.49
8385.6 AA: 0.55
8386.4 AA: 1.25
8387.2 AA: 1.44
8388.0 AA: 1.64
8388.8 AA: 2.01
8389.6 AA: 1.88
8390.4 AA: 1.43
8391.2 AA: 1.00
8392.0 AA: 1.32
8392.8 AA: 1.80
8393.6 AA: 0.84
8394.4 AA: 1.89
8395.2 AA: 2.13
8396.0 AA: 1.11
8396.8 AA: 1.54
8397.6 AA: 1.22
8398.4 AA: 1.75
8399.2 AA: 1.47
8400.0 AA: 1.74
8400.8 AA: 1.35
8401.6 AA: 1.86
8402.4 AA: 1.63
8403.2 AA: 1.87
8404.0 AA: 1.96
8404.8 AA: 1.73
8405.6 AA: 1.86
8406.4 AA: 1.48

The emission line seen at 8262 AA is H-alpha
